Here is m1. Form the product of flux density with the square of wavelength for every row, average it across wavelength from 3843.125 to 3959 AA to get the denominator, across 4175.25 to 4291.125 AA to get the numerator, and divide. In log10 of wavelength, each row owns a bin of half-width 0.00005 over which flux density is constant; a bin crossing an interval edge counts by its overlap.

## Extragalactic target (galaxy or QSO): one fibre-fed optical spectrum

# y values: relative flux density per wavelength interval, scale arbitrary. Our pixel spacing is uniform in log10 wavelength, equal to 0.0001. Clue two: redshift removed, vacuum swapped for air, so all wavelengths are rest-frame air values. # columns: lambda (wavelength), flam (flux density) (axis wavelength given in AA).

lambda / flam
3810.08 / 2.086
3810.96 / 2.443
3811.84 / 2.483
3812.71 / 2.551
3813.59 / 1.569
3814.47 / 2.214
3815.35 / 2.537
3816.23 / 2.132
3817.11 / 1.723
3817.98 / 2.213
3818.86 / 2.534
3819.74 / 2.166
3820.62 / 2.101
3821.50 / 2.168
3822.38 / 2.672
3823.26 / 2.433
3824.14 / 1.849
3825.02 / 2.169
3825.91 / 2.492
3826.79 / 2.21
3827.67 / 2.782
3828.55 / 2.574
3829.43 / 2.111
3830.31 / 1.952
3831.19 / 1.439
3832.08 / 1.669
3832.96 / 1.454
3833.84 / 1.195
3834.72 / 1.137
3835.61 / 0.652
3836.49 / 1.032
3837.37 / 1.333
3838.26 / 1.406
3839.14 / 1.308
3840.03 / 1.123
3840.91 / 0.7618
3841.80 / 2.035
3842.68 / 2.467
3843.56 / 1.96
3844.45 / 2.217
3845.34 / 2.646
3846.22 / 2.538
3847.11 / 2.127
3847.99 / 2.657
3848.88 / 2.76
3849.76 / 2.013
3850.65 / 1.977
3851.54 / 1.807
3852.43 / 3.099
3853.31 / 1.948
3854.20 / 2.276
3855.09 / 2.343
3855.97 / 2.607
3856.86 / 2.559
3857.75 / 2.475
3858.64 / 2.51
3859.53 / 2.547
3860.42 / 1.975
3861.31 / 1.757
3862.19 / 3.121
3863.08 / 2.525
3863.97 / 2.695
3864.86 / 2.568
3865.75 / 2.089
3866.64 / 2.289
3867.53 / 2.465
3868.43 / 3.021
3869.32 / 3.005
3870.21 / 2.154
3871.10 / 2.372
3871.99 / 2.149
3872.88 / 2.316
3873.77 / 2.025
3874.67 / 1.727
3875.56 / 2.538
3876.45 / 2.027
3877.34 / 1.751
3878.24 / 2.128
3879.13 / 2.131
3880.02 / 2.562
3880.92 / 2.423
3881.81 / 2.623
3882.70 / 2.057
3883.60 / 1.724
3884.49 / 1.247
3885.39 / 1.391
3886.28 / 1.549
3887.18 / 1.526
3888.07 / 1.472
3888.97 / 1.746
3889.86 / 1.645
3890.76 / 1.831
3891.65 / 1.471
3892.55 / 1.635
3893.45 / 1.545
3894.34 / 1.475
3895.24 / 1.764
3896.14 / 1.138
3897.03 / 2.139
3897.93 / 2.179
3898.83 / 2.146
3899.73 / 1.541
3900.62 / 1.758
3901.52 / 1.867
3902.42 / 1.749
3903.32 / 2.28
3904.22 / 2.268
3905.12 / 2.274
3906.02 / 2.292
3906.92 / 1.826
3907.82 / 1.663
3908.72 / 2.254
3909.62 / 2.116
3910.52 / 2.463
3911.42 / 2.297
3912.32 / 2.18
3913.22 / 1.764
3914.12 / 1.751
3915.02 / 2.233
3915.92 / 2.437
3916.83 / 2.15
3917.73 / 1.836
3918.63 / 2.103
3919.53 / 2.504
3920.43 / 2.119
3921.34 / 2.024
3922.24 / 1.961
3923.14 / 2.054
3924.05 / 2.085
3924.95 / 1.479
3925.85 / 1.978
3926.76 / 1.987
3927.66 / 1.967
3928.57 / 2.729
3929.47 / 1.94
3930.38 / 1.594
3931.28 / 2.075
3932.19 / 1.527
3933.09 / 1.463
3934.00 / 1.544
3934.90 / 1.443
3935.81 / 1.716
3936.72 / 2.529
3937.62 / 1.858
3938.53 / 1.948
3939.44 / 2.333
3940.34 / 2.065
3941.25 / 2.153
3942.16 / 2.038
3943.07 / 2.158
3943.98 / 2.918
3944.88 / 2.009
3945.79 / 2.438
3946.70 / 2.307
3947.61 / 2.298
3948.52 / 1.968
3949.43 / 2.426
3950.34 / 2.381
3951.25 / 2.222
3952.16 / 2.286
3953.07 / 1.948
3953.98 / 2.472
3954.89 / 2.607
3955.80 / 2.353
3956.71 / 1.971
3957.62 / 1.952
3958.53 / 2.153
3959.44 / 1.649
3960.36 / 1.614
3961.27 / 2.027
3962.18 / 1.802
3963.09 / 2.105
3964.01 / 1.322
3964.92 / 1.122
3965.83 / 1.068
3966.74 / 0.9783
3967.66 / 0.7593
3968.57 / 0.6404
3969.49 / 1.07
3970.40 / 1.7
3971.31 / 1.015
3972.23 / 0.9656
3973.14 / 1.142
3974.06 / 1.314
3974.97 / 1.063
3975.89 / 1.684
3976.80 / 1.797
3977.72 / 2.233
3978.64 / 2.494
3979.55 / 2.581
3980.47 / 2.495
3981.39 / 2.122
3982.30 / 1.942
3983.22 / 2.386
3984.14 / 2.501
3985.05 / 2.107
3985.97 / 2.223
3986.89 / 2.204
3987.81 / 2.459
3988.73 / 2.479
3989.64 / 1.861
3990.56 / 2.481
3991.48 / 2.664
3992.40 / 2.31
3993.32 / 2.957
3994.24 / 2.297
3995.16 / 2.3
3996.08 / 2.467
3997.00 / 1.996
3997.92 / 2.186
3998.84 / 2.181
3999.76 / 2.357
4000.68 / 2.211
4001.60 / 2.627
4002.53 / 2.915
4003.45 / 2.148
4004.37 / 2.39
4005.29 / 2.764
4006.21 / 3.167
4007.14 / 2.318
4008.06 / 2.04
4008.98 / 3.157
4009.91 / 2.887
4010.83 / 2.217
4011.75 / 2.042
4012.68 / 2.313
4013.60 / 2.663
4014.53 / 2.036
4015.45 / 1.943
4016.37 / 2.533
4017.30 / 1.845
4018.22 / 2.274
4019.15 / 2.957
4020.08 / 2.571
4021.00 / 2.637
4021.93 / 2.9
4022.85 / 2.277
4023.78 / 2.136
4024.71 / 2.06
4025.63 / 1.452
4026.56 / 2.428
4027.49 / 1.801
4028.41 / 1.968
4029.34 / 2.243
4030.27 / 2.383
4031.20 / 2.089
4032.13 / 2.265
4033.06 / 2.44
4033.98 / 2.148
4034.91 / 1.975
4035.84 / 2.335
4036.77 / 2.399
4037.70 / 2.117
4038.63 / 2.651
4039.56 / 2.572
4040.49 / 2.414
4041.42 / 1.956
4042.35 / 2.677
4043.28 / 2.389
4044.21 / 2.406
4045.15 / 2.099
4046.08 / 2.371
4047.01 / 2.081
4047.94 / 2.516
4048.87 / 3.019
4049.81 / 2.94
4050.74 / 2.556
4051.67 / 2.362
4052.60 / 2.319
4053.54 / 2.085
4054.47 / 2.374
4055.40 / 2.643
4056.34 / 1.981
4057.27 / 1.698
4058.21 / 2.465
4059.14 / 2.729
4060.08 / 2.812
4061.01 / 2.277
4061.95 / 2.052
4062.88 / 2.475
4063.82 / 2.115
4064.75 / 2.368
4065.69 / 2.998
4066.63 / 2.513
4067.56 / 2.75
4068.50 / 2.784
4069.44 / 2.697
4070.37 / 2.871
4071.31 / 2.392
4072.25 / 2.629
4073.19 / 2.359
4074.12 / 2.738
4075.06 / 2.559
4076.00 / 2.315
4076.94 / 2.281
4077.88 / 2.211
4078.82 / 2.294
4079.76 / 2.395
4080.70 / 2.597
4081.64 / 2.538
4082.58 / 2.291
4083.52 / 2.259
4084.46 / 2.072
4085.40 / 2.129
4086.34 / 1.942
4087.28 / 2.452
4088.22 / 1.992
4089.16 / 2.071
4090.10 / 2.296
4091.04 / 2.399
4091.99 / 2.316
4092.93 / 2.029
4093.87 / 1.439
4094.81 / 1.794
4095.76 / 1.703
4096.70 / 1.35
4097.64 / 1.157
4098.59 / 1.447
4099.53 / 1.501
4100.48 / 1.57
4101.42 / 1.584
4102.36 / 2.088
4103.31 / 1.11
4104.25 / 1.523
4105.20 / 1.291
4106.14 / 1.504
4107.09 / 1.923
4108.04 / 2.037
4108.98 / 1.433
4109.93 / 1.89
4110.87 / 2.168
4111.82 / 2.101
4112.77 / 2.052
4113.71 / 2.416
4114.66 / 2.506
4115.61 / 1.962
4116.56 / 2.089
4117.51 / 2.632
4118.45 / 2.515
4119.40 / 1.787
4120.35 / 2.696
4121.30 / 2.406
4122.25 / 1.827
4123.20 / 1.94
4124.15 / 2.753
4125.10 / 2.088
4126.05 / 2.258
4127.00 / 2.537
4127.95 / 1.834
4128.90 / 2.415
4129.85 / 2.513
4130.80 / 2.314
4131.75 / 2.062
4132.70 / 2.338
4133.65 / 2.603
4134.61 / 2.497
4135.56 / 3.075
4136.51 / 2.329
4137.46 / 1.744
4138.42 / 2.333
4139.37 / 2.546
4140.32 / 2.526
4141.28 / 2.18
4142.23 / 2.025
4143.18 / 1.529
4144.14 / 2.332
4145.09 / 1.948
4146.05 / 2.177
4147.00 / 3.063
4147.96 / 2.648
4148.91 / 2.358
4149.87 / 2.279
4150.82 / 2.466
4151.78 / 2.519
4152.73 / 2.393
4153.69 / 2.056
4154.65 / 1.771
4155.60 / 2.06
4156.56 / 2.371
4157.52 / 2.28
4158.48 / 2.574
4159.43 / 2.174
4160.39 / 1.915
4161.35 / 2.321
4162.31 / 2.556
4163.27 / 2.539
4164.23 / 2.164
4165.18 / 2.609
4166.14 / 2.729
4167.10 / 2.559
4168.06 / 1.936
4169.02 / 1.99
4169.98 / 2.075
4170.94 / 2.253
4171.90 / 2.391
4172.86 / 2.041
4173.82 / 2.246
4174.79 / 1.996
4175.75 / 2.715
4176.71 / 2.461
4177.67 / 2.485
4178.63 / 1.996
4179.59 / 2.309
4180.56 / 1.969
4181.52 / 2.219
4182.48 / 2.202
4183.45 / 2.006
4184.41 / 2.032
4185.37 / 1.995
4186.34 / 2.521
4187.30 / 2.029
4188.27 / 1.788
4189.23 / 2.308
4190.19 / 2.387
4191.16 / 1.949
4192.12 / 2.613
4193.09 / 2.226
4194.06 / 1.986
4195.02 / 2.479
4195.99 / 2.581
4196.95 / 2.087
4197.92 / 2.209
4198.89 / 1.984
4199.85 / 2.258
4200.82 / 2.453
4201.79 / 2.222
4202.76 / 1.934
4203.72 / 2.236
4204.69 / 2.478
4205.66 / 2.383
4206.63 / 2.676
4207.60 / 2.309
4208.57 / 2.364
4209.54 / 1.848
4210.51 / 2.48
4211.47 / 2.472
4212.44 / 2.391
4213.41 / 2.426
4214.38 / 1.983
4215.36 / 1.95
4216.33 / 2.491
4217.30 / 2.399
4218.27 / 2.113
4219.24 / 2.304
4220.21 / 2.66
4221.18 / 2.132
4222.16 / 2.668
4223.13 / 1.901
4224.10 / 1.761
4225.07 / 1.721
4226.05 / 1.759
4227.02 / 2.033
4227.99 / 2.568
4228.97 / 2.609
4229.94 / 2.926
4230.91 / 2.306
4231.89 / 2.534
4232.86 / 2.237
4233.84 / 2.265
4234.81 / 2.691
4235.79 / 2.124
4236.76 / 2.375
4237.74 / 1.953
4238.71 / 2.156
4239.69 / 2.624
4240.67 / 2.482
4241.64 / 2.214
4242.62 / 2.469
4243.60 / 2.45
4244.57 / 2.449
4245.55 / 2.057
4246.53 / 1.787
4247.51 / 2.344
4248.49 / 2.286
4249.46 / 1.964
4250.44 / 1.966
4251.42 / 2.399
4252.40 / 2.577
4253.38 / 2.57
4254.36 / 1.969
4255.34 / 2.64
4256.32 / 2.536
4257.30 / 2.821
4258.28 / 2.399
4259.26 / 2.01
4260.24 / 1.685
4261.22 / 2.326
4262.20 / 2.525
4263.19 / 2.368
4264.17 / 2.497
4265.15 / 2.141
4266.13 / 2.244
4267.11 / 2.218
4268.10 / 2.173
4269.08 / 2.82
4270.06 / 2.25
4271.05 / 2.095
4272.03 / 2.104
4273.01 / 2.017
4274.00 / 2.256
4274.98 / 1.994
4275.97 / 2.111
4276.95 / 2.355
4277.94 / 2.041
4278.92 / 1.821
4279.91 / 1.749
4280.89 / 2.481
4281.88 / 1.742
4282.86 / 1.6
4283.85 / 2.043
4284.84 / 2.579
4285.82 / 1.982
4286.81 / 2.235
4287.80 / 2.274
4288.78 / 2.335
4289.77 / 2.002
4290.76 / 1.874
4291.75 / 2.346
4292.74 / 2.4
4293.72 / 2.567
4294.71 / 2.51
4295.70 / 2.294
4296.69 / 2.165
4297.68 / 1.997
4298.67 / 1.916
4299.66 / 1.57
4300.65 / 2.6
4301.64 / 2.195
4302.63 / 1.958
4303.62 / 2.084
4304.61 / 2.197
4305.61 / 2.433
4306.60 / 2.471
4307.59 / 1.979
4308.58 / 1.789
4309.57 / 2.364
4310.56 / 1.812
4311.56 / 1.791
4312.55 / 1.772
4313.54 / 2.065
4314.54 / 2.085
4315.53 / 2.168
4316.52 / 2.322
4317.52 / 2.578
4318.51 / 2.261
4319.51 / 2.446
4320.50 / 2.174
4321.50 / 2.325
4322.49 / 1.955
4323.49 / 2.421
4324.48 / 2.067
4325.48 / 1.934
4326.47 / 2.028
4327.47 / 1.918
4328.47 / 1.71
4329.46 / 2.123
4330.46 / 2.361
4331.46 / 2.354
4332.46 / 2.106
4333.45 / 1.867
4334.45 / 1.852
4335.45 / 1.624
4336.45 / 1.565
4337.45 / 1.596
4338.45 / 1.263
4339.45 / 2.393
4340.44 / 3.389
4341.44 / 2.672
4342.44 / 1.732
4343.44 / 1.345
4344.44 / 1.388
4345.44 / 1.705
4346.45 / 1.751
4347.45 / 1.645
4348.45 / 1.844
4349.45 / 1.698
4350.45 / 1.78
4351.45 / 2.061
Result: 1.3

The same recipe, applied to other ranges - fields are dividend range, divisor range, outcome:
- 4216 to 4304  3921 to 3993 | 1.33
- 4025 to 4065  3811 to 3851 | 1.29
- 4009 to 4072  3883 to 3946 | 1.31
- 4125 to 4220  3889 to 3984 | 1.34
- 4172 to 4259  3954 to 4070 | 1.14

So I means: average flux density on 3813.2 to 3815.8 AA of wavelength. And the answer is 2.11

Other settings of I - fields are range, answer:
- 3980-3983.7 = 2.23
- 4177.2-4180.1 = 2.26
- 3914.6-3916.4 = 2.33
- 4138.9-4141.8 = 2.41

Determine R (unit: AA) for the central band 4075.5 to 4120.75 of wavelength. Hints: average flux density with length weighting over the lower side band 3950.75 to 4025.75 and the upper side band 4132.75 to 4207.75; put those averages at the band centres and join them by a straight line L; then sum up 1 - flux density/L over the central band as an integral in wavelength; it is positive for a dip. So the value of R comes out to 4.3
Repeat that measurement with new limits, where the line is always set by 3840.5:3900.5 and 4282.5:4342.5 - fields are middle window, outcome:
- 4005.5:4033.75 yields -2.9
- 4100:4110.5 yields 2.4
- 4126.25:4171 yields -3.9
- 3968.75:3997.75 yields 1.2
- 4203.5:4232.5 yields -2.3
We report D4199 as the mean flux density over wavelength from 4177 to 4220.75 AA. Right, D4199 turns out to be 2.25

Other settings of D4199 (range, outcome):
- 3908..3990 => 1.96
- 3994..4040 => 2.34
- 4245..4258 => 2.3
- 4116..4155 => 2.3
